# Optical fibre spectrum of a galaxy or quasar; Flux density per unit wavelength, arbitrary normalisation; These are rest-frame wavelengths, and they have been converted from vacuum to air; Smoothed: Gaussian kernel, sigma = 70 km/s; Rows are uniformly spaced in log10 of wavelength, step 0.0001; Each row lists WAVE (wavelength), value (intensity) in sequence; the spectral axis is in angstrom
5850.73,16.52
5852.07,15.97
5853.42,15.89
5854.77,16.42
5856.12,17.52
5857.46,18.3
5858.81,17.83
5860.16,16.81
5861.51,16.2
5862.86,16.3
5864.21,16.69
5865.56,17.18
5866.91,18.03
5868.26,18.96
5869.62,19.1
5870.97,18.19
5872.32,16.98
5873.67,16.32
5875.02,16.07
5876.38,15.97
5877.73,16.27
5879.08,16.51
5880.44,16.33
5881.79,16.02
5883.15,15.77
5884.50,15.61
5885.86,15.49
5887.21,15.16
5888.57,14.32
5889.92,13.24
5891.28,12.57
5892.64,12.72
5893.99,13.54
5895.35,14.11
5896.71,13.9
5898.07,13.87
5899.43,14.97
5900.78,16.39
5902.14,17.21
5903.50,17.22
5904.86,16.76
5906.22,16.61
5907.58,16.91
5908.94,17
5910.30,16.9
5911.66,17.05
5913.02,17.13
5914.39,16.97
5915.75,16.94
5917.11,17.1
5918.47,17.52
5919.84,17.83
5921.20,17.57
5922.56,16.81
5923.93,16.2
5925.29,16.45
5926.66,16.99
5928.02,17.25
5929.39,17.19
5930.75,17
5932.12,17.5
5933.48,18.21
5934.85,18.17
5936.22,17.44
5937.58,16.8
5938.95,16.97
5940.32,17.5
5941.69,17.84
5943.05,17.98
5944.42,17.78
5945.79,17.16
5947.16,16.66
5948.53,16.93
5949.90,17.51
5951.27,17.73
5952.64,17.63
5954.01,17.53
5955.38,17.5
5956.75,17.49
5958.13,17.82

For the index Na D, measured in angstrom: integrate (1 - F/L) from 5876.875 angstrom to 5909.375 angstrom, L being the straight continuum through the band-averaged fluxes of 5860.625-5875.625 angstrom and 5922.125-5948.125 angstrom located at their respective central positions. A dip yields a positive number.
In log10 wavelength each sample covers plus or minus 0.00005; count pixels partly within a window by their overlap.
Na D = 3.6 angstrom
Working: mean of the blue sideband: 17.3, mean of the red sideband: 17.3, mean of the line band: 15.3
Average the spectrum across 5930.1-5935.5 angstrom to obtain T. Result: 17.7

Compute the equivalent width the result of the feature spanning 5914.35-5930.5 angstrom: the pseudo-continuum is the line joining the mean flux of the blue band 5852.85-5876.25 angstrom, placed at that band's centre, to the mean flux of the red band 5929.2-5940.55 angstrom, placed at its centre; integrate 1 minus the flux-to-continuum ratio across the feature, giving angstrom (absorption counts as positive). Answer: 0.3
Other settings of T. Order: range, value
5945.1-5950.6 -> 17.1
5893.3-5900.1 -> 14.1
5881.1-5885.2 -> 15.8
